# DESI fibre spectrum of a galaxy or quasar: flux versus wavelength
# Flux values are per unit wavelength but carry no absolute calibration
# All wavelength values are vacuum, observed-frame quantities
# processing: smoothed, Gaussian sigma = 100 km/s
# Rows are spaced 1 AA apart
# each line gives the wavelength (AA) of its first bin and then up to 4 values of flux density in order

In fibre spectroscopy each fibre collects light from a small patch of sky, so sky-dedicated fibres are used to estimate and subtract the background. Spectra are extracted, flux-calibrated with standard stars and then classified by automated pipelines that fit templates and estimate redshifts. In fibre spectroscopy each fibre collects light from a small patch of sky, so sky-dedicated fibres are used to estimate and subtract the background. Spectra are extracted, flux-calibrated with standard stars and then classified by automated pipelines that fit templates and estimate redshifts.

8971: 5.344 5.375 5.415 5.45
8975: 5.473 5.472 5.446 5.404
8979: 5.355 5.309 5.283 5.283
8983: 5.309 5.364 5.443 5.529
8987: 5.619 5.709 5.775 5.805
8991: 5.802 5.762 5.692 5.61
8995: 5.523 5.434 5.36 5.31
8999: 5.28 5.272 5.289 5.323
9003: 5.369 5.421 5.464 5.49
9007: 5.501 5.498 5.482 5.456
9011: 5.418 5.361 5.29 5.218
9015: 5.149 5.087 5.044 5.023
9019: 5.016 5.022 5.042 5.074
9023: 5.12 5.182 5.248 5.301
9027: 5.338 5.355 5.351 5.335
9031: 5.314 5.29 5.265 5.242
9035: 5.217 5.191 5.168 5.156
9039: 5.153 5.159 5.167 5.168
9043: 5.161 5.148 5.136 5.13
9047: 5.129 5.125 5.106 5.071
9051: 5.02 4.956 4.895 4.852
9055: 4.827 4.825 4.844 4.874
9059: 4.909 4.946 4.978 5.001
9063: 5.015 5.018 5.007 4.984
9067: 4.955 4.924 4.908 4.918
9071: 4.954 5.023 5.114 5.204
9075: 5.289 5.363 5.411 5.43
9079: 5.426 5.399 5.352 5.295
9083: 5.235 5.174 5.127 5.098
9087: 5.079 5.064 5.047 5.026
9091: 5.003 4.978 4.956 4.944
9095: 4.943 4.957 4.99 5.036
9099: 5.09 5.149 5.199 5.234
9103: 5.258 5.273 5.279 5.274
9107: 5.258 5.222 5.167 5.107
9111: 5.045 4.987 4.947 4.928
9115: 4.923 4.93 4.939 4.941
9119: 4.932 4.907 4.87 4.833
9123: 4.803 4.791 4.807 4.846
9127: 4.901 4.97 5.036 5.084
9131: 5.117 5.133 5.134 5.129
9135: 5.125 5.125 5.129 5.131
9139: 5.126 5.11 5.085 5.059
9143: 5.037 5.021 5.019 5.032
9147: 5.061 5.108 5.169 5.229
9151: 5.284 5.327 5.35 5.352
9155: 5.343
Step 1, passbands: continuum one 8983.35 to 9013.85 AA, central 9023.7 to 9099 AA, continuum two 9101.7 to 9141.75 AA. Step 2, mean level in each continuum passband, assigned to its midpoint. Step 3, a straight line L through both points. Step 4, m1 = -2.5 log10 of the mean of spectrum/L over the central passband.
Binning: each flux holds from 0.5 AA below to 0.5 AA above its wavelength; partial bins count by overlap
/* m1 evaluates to 0.03 mag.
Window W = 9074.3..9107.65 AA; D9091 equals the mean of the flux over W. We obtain 5.17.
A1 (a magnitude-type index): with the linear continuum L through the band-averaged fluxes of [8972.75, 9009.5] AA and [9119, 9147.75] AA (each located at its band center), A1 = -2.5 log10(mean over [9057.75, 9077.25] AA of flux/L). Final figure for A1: 0.040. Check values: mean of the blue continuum 5.47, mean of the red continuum 5.01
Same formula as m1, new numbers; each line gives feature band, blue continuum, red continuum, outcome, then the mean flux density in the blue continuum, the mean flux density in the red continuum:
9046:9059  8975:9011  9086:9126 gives 0.058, 5.47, 5.03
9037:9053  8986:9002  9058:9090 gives 0.032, 5.54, 5.11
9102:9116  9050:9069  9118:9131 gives -0.045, 4.94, 4.91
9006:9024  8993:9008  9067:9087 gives 0.029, 5.42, 5.18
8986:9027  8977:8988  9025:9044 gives -0.009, 5.41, 5.24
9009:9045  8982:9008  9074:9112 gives 0.036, 5.49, 5.17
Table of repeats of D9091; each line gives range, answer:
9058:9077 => 5.03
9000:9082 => 5.17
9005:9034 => 5.26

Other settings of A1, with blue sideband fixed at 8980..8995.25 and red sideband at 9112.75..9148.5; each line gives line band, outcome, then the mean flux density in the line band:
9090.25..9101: 0.03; 5.01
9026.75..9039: 0.02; 5.26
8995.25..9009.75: 0.02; 5.4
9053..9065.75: 0.08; 4.92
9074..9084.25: -0.03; 5.33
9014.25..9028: 0.06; 5.14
